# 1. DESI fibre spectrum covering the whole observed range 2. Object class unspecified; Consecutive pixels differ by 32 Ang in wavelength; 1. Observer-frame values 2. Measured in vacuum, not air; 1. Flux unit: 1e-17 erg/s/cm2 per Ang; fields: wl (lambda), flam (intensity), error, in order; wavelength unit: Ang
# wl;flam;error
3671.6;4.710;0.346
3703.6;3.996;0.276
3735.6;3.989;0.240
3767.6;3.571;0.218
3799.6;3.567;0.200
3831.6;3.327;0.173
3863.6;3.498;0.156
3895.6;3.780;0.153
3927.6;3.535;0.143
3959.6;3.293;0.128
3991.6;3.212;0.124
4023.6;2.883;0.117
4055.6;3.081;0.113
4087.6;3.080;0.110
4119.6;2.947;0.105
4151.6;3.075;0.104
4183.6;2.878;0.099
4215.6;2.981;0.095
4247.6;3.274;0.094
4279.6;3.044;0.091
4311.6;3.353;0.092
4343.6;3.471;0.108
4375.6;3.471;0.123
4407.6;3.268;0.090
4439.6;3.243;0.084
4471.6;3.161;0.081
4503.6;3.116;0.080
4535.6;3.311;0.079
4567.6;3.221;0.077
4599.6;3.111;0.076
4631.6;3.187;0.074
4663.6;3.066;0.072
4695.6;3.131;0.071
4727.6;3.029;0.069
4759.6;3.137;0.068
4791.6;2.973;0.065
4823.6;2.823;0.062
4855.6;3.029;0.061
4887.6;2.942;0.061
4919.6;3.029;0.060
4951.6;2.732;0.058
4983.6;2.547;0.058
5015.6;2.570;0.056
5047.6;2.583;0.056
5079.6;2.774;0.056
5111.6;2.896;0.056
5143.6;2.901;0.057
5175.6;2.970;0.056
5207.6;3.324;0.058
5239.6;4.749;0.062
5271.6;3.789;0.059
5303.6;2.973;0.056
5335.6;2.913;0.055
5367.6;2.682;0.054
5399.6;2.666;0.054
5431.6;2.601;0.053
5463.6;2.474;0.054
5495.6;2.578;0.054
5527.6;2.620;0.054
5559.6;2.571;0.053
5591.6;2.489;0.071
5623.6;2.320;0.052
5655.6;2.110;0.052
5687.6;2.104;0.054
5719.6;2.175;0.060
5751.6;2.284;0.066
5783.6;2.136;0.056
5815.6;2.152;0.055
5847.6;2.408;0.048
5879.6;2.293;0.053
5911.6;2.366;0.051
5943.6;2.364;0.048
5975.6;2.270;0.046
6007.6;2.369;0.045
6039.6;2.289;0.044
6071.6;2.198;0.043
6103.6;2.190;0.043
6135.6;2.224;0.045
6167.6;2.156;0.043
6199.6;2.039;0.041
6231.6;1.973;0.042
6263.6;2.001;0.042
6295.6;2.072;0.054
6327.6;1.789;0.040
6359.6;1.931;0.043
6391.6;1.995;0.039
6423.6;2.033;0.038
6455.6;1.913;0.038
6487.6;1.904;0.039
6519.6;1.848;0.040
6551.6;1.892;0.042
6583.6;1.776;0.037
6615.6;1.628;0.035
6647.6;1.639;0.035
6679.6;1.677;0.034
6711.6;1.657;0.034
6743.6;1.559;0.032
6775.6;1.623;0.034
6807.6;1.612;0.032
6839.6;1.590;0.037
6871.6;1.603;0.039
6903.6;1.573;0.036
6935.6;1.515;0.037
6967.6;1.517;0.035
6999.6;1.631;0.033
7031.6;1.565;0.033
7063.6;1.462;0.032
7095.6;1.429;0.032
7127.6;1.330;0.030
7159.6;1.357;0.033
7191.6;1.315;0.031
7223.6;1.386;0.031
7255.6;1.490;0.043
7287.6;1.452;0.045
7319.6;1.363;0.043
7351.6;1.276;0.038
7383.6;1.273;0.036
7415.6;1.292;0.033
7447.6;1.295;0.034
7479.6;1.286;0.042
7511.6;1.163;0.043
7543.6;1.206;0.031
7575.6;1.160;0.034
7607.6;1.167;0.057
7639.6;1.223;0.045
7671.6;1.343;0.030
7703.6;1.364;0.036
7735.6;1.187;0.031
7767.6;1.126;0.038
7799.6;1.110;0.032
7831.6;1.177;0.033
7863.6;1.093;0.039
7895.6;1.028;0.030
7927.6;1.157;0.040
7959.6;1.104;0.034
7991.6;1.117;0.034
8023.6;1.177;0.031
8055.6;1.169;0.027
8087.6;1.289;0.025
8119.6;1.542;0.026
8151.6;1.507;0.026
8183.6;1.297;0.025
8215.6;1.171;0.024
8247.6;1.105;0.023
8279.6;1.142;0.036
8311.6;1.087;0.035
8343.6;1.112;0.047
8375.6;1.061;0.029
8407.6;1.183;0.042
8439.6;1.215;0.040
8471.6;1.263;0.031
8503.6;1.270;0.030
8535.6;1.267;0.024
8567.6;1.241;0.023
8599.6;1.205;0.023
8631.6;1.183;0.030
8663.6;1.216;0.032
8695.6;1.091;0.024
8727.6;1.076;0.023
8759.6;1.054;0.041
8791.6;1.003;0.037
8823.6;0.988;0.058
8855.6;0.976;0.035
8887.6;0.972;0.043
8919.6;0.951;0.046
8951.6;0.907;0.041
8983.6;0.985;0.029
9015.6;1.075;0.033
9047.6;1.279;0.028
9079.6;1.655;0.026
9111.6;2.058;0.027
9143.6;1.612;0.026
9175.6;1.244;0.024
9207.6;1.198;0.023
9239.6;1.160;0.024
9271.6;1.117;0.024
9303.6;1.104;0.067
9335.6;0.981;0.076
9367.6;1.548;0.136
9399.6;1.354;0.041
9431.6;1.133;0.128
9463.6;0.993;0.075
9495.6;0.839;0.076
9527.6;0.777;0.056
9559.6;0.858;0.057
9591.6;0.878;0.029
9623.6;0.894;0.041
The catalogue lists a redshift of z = 0.87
